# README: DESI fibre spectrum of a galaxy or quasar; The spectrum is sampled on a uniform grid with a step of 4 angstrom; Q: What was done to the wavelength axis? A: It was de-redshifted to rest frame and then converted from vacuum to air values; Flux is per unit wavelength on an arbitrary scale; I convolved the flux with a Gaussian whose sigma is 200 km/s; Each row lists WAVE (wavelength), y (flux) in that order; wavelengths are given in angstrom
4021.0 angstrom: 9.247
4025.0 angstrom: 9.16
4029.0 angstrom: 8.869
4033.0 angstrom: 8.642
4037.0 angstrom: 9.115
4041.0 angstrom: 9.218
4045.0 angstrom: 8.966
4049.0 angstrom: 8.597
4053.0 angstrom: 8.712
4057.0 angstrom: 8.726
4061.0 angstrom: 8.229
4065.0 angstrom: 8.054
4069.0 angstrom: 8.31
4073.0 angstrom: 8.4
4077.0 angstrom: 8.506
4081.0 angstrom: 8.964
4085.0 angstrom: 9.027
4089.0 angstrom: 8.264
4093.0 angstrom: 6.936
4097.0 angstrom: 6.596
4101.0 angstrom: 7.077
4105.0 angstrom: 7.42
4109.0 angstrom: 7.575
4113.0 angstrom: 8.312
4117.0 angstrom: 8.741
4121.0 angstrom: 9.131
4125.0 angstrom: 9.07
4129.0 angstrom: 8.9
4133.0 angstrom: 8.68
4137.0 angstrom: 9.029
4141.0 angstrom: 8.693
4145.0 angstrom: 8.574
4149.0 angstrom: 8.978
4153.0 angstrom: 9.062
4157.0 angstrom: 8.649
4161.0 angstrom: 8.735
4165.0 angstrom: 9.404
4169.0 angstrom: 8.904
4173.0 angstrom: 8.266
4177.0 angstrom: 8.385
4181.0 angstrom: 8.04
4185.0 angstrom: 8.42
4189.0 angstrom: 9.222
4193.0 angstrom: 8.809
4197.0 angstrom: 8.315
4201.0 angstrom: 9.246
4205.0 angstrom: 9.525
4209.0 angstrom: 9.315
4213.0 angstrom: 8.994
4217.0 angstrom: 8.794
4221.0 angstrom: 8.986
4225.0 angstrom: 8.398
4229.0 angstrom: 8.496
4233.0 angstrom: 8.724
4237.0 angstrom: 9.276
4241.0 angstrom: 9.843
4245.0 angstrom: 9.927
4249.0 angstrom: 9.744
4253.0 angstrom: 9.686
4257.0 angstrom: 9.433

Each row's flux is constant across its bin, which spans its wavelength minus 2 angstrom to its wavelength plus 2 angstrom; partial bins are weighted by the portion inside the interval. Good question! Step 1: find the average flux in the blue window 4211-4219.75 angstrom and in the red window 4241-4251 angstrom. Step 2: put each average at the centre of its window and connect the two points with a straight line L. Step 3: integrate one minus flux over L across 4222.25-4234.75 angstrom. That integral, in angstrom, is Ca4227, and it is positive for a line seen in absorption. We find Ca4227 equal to 1.0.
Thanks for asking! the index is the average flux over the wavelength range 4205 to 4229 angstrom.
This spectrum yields 8.92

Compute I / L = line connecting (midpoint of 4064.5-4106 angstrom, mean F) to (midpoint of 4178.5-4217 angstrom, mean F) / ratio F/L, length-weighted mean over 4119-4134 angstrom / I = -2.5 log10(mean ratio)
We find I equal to -0.084 mag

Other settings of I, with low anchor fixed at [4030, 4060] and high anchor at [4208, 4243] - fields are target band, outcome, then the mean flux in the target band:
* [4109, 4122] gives 0.05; 8.52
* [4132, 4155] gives 0.01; 8.84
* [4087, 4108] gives 0.22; 7.27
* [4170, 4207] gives 0.03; 8.7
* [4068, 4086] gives 0.03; 8.64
